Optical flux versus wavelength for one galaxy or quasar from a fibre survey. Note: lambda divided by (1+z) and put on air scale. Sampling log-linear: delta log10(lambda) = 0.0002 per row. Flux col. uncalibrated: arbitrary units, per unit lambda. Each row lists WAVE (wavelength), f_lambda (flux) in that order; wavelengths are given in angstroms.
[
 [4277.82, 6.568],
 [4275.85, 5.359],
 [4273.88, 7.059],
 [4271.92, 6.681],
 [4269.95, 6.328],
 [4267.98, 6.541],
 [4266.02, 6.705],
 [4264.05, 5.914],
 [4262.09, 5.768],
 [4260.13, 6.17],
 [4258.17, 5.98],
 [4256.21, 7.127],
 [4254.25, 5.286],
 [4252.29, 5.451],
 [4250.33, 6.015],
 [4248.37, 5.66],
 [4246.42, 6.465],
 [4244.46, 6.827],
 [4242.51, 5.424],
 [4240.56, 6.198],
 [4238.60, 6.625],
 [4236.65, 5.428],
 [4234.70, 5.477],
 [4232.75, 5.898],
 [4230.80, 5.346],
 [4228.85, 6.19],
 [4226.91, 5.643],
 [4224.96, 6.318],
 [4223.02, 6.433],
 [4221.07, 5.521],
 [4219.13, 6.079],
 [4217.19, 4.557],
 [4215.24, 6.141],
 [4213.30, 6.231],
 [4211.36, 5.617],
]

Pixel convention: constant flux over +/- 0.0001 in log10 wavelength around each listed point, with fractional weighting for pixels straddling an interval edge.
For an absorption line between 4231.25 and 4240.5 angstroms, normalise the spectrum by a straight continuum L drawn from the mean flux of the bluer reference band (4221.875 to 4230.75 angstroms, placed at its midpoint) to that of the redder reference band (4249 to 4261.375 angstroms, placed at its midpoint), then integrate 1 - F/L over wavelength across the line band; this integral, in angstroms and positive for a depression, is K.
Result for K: 0.3 angstroms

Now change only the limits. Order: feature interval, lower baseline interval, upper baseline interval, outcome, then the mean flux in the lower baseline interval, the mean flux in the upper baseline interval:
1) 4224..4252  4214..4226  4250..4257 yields -0.29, 5.85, 5.93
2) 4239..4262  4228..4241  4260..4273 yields 0.11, 5.86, 6.32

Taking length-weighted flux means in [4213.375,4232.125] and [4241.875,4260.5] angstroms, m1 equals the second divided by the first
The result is 1.0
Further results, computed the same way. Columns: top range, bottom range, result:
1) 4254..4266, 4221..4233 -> 1.03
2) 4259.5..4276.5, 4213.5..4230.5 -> 1.08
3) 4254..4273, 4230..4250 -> 1.06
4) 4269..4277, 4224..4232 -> 1.08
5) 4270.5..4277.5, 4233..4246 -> 1.06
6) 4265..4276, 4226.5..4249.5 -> 1.10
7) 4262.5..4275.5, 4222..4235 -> 1.09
